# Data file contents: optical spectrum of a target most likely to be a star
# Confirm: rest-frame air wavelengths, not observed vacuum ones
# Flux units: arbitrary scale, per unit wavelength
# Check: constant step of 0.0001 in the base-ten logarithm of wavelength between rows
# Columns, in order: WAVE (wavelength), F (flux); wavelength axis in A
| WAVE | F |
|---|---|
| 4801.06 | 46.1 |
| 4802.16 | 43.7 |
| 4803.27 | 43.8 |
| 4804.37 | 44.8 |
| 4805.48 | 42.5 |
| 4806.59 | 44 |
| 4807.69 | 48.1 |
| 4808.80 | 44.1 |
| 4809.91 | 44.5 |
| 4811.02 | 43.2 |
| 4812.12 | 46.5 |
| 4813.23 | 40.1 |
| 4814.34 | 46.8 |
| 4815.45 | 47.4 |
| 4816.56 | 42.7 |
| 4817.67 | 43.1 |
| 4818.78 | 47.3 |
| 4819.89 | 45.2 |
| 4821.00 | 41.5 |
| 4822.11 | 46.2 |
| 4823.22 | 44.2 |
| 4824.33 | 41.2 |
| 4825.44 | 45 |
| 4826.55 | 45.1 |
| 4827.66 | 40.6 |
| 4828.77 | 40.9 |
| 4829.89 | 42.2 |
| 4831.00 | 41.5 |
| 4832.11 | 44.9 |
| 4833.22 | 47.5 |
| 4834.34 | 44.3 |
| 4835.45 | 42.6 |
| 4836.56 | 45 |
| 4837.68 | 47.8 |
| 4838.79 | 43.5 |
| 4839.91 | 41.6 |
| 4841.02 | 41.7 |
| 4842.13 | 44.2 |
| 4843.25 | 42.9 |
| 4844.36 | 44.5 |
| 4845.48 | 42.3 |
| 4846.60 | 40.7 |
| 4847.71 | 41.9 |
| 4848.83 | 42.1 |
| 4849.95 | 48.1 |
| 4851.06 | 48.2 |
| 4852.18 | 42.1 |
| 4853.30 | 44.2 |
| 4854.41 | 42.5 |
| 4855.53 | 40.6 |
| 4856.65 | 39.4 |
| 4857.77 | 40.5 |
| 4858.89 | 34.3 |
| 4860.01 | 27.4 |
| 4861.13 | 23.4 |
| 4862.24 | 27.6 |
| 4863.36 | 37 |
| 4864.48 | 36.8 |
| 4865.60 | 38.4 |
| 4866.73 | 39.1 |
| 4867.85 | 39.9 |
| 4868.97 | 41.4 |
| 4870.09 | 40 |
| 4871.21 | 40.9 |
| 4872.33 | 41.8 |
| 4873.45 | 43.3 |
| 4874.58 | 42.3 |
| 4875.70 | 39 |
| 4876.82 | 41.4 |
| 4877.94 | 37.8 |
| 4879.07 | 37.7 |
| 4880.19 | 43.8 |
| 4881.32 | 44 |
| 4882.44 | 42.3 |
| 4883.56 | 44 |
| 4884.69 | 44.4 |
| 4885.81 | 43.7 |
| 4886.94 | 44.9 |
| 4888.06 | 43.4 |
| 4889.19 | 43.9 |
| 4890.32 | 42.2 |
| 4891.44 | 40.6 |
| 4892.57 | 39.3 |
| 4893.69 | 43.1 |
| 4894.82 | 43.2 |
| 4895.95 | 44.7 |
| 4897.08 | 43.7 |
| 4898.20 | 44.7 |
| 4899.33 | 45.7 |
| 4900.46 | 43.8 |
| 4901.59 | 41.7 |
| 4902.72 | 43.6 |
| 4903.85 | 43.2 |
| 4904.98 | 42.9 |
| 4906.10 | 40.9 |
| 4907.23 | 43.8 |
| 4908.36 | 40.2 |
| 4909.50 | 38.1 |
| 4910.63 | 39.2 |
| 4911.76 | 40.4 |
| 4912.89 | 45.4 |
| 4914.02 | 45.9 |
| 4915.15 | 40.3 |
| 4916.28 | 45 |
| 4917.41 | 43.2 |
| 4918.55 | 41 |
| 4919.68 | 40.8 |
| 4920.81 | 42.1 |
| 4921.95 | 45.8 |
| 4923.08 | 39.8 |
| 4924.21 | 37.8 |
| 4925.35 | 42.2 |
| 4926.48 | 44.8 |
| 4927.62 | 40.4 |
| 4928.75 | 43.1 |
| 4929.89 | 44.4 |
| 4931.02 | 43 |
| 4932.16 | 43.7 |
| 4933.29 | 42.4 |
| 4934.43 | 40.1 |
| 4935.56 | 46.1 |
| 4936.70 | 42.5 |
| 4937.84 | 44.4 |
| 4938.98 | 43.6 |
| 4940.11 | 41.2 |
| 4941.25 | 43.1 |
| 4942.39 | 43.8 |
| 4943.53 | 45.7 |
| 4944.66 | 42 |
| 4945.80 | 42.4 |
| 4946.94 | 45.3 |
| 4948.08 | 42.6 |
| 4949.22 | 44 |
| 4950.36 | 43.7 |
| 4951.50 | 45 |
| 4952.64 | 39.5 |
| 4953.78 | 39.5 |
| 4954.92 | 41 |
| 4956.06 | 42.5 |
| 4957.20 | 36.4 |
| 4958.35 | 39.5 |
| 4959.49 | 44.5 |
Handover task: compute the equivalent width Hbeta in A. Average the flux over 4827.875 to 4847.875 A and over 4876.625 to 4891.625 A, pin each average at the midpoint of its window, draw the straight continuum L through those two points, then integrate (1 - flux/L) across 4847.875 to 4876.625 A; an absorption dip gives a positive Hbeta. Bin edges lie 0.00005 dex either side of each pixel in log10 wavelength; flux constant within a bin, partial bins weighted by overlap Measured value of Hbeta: 2.4 A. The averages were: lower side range 43.3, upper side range 42.5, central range 39.3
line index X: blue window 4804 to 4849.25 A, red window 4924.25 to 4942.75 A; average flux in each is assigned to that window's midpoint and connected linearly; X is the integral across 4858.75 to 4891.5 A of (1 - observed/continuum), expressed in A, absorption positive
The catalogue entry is 2.8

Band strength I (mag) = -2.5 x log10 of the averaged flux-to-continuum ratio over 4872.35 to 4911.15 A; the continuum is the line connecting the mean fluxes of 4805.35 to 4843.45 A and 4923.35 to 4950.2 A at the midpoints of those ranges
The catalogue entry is 0.03 mag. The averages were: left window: 44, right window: 43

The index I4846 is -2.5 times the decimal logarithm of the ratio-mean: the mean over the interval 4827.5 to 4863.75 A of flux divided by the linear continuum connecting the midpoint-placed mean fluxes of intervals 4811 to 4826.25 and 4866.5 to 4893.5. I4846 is 0.05 mag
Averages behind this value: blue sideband 44.4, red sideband 41.8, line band 41.2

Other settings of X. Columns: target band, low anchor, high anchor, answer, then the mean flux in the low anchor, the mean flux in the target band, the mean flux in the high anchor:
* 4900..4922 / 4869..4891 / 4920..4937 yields 0.1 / 42.1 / 42.3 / 42.5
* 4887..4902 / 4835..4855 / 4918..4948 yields 0.0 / 43.7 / 43.2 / 42.8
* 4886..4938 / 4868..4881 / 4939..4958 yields -1.3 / 40.9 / 42.6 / 42.4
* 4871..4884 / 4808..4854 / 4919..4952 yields 0.6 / 43.9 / 41.5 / 43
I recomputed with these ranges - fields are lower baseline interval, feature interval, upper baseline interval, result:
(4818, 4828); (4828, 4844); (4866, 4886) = 0.00 mag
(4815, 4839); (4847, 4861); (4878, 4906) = 0.08 mag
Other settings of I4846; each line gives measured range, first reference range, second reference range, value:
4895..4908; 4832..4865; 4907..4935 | -0.04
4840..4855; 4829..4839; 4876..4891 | 0.01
